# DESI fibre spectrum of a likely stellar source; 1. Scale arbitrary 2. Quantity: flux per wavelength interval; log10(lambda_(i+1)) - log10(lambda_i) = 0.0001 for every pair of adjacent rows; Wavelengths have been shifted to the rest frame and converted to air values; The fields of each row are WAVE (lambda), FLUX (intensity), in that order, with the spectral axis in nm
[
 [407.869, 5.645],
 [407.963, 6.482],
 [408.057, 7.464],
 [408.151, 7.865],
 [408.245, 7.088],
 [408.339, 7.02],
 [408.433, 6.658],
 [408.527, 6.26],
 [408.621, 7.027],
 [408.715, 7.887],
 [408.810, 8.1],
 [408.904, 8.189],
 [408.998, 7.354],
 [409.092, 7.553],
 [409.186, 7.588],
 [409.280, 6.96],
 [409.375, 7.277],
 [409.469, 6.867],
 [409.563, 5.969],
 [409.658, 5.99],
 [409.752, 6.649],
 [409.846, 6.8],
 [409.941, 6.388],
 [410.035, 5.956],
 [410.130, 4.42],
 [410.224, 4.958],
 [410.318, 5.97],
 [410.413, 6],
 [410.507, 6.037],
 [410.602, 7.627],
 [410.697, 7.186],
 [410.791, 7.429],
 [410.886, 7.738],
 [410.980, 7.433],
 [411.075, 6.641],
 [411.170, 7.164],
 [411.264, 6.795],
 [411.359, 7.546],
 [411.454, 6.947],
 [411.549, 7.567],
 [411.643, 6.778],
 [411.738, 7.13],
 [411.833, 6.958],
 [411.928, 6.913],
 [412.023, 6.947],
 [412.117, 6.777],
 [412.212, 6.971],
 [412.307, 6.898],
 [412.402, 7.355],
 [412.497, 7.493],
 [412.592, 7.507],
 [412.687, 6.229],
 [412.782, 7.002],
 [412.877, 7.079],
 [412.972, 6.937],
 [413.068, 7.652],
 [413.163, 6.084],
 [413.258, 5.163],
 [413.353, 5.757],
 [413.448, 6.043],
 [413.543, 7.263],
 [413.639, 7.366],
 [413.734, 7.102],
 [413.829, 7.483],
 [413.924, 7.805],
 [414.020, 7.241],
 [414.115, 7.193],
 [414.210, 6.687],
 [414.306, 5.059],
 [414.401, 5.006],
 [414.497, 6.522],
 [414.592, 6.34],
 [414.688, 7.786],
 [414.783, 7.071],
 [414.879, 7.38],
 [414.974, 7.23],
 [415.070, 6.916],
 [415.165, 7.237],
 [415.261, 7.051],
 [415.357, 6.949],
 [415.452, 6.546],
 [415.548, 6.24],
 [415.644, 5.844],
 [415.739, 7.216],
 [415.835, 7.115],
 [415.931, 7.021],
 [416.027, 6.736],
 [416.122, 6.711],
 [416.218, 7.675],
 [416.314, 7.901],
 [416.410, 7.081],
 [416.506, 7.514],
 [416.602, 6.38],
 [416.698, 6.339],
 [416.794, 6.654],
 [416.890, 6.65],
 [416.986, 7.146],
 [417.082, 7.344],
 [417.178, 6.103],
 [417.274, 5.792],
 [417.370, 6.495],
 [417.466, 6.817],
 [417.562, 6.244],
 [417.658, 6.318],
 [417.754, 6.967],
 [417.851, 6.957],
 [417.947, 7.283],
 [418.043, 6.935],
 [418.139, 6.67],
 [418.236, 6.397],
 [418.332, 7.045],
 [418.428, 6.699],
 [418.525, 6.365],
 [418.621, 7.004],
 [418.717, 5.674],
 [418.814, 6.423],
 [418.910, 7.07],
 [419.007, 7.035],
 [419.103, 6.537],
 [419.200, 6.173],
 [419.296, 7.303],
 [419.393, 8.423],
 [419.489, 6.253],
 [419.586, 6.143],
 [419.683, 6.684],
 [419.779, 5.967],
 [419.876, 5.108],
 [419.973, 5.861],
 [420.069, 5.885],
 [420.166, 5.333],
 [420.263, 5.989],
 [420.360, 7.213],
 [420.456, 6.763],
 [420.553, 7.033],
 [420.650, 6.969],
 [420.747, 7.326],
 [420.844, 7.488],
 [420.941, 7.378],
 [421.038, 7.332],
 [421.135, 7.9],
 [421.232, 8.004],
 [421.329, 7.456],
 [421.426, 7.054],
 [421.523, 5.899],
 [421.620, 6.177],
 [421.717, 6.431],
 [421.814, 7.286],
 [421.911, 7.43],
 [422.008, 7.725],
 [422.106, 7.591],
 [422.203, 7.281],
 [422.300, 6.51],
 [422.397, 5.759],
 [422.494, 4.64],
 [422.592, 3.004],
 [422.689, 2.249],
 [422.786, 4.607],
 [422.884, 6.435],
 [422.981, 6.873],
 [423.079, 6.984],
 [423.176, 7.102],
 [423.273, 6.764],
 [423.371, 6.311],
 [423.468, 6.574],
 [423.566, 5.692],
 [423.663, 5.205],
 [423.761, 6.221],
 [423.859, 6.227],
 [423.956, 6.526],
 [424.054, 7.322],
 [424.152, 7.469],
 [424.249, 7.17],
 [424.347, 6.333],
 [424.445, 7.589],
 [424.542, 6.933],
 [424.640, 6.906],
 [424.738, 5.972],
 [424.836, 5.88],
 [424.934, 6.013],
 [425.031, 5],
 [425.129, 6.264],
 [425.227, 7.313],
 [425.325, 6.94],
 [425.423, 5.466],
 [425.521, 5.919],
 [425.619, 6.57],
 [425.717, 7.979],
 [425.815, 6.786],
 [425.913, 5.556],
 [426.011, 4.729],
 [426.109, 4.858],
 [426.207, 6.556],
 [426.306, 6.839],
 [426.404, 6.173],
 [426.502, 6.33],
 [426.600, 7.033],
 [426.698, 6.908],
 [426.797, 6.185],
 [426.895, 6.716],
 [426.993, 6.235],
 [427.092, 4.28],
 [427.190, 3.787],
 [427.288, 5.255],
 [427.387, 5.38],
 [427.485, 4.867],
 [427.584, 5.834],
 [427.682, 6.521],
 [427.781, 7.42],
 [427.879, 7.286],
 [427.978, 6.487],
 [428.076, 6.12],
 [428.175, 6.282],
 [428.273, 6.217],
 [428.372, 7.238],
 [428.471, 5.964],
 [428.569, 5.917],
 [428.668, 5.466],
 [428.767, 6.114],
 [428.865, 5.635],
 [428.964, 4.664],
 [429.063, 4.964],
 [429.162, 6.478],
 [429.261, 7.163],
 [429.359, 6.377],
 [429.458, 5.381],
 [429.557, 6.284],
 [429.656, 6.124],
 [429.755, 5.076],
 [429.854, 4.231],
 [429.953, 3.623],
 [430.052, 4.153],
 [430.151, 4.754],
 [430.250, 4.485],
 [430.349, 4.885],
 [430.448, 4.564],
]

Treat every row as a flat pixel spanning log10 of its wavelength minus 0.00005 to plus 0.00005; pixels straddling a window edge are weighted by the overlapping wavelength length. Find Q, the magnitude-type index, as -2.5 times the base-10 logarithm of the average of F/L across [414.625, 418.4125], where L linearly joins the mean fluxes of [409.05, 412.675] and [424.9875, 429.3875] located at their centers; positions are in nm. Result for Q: -0.05 mag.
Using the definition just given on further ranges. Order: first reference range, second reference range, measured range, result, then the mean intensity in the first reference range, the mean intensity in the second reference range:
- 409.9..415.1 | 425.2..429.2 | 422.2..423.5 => 0.10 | 6.78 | 6.07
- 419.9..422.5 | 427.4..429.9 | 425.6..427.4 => 0.04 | 6.83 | 6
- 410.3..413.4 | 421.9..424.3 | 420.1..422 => -0.11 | 6.91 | 6.21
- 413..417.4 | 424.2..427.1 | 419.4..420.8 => 0.03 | 6.78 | 6.34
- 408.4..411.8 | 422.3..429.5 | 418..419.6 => -0.05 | 6.86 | 6.09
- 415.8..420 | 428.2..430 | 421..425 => -0.03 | 6.71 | 5.73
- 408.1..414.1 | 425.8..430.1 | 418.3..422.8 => -0.03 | 6.9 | 5.84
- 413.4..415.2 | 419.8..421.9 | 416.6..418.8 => 0.03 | 6.88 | 6.76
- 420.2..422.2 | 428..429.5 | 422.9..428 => 0.03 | 7.11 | 6.01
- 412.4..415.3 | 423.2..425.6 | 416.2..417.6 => -0.01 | 6.83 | 6.43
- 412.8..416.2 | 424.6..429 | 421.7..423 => 0.07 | 6.78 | 6.09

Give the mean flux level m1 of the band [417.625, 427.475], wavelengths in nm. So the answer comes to 6.41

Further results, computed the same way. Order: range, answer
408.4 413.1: 6.91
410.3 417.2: 6.89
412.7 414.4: 6.7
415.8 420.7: 6.67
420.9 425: 6.47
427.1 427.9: 5.67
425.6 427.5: 5.96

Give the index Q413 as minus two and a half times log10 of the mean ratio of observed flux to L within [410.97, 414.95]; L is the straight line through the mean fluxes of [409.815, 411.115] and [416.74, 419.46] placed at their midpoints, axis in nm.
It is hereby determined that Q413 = -0.05 mag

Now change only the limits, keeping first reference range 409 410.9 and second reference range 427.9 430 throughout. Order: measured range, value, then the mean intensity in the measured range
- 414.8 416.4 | -0.105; 6.99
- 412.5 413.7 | -0.044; 6.71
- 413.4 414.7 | -0.057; 6.75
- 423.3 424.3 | -0.078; 6.47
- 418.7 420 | -0.052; 6.5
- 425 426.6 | -0.053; 6.24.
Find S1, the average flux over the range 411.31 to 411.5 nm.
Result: 7.22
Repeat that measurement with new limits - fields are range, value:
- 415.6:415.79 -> 6.57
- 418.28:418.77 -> 6.56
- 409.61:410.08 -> 6.36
